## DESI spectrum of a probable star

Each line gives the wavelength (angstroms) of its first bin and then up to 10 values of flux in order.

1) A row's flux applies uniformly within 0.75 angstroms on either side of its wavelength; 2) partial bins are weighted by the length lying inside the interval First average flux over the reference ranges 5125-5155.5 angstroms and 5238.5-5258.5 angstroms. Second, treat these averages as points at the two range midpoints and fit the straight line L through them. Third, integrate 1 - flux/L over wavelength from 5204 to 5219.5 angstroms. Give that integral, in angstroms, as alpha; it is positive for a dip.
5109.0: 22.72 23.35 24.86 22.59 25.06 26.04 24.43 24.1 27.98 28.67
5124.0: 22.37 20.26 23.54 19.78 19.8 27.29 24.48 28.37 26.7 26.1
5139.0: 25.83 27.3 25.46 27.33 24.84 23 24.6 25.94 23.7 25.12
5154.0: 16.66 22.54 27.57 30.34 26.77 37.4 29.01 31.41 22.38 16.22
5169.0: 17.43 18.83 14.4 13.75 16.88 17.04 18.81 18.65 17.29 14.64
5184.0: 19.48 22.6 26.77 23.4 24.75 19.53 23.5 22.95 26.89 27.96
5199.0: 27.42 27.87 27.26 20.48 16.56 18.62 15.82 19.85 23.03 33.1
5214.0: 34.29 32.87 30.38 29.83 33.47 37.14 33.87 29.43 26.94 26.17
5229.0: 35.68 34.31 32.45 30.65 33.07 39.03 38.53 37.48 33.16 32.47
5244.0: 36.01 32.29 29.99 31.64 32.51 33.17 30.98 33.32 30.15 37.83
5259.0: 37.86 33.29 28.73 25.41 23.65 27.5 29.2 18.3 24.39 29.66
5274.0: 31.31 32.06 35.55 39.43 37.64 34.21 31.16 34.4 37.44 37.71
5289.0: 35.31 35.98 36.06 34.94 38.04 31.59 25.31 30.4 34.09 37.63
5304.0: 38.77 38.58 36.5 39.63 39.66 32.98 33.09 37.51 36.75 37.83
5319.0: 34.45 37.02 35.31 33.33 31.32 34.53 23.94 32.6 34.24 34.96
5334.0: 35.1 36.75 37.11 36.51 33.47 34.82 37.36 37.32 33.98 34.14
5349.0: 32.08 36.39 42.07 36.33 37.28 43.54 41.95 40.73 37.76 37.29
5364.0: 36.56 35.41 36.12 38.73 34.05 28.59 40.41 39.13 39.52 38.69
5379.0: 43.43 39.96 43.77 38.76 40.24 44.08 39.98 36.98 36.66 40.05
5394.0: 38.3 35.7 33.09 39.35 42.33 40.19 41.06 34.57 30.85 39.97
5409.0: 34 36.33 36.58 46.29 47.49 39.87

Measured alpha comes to 2.5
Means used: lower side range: 24.3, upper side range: 33.3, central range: 25.5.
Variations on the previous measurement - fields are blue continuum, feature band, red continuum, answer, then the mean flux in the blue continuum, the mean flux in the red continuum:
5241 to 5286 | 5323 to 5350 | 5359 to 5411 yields 1.06 angstroms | 31.6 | 38.1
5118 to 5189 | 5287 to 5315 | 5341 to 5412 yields -2.13 angstroms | 23.3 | 37.9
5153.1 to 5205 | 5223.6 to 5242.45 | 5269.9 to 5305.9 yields -3.19 angstroms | 22.5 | 34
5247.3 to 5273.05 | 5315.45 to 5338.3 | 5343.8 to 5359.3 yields 0.73 angstroms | 29.9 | 37.6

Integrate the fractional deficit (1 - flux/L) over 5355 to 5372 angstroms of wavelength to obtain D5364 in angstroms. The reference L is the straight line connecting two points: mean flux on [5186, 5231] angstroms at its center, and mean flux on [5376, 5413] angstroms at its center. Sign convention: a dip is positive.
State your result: -0.4 angstroms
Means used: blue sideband 26.9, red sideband 38.6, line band 37.5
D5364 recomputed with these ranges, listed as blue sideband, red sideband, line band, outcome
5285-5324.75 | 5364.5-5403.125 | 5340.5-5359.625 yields 0.0 angstroms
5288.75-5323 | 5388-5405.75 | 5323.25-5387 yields 0.0 angstroms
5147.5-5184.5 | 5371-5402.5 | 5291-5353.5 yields -2.0 angstroms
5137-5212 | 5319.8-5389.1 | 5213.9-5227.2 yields -2.7 angstroms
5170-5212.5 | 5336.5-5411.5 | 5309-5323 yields -1.6 angstroms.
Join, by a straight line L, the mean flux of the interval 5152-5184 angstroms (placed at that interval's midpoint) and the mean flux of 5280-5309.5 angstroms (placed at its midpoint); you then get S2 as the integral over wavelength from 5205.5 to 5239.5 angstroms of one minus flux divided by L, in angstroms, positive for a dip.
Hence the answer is -3.6 angstroms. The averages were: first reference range 21.5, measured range 30.4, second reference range 35.2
